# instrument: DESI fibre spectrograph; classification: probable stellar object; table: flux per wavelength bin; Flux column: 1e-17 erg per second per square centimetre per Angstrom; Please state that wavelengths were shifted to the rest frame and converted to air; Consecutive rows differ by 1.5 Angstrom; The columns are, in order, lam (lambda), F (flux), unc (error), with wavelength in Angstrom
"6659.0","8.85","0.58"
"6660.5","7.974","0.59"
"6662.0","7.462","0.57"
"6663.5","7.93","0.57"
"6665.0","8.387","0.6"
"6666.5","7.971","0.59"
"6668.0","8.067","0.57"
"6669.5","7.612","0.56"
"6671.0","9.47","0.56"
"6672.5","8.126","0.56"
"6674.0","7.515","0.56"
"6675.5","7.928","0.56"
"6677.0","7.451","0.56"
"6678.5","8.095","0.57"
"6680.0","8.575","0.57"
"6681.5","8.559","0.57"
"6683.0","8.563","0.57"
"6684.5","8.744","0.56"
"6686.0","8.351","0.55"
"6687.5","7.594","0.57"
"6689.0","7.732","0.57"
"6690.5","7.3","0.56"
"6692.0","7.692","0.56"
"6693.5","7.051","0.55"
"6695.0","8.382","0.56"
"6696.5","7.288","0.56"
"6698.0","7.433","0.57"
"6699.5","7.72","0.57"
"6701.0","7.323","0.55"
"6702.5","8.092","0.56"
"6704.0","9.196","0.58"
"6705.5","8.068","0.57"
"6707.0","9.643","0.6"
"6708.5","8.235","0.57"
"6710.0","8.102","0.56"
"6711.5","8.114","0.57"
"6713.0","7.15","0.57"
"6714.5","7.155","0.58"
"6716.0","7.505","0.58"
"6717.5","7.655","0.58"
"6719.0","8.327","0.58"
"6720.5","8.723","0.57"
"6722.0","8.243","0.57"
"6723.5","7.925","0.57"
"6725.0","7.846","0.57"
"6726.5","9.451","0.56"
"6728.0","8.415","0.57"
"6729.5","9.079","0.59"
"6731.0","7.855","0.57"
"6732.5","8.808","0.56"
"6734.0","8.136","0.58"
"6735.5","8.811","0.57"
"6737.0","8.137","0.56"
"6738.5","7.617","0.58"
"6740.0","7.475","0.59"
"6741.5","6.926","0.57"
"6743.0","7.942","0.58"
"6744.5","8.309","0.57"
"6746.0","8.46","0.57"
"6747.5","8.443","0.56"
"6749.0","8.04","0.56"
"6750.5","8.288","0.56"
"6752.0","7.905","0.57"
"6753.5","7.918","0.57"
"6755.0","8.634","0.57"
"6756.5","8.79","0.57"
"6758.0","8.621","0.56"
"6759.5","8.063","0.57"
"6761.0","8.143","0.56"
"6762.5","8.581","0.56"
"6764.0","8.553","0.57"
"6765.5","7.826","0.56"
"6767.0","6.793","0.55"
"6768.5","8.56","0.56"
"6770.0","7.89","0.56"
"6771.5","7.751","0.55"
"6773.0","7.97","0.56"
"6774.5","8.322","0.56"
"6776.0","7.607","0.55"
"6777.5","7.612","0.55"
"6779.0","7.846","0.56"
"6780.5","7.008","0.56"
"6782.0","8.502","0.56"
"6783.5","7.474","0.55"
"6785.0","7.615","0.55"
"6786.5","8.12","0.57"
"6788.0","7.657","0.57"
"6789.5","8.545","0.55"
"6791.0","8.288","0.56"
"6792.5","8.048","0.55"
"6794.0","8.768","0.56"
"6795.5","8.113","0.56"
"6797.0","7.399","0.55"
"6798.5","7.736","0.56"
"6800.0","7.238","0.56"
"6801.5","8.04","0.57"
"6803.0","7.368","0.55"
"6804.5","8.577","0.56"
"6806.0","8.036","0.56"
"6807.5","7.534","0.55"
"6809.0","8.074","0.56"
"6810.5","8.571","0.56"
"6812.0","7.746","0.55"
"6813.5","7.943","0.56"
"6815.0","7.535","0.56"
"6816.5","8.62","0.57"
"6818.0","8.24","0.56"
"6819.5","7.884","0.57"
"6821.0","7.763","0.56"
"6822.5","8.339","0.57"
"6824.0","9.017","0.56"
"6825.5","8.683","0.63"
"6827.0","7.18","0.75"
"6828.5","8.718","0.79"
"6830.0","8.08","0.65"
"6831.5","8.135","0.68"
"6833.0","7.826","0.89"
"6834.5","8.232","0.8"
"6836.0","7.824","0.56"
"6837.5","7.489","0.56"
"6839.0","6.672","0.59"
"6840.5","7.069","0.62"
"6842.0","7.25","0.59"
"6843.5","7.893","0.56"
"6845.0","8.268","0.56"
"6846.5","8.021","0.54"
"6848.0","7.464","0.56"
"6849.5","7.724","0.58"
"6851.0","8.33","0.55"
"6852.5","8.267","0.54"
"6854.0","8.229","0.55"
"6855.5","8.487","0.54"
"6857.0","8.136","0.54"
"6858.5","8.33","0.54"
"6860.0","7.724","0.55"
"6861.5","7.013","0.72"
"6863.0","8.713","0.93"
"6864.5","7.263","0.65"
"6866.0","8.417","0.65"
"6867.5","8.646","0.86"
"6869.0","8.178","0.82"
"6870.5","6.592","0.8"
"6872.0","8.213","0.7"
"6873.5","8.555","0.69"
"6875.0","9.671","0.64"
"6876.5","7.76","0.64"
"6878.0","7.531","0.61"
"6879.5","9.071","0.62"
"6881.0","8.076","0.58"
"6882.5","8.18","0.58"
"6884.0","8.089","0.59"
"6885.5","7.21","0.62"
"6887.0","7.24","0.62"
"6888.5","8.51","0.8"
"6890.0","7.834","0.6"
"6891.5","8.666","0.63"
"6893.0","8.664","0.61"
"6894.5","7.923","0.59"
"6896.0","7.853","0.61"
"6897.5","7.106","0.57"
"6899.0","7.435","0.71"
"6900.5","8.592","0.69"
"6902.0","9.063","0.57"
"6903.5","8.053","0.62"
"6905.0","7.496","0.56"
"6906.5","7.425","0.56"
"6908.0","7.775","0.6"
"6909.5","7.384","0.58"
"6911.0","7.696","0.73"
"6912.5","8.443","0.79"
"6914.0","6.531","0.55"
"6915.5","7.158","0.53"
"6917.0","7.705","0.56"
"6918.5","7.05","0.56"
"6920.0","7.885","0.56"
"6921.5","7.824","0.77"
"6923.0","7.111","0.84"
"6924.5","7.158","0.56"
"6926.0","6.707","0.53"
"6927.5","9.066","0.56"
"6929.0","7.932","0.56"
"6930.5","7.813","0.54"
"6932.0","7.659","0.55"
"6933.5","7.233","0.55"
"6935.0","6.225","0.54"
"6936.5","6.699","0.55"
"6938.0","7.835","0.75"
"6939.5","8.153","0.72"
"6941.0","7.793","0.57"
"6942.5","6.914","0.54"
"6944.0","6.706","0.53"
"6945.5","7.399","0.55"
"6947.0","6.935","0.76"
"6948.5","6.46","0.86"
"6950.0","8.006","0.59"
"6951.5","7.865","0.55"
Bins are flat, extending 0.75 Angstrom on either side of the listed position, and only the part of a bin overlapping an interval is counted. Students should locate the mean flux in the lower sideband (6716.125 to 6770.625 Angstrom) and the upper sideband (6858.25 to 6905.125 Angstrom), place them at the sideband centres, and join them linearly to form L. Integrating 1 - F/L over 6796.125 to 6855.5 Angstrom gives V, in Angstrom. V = 1.3 Angstrom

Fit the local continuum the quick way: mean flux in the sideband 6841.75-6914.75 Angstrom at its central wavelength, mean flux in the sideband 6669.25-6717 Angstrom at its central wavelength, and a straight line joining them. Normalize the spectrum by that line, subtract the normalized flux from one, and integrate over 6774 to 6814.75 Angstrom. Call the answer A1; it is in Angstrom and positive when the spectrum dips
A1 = 0.4 Angstrom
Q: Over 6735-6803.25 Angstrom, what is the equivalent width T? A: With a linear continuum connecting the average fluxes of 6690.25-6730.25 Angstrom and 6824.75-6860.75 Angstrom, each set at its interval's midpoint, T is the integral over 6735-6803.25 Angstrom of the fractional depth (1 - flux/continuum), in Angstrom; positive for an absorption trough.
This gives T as -0.04 Angstrom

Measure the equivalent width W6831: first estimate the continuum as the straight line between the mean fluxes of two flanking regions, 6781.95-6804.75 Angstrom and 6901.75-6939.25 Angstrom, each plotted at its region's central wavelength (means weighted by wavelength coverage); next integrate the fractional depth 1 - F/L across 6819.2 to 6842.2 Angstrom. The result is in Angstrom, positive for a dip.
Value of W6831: -0.2 Angstrom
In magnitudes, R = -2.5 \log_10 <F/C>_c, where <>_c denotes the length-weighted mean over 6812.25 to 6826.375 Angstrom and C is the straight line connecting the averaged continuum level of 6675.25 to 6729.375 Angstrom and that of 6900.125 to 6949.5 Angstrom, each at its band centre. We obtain -0.06 mag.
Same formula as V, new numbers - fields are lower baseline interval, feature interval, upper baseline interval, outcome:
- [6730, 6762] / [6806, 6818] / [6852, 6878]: 0.2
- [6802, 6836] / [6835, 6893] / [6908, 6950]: -1.2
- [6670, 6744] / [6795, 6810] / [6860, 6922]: 0.3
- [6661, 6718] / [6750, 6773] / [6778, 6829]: -0.4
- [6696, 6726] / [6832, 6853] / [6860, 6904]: 0.8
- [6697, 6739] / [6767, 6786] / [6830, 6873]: 0.6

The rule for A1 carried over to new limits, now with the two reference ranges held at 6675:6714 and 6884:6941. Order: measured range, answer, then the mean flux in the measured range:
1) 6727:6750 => -0.7 Angstrom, 8.18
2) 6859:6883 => -1.1 Angstrom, 8.1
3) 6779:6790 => 0.1 Angstrom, 7.83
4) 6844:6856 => -0.5 Angstrom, 8.09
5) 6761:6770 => -0.2 Angstrom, 8.05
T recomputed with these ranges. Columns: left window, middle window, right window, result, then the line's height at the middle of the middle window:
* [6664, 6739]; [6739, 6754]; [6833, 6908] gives 0.2 Angstrom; 8.07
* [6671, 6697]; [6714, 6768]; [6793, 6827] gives -1.0 Angstrom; 8.01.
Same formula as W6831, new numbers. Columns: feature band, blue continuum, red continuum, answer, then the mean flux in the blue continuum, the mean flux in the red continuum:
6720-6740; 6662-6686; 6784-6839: -0.59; 8.18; 8.01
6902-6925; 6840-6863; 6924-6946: -0.05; 7.92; 7.42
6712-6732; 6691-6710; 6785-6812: -0.28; 8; 7.99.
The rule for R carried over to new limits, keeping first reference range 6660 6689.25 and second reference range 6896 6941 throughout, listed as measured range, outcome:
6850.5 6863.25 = -0.052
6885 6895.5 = -0.050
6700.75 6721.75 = -0.010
